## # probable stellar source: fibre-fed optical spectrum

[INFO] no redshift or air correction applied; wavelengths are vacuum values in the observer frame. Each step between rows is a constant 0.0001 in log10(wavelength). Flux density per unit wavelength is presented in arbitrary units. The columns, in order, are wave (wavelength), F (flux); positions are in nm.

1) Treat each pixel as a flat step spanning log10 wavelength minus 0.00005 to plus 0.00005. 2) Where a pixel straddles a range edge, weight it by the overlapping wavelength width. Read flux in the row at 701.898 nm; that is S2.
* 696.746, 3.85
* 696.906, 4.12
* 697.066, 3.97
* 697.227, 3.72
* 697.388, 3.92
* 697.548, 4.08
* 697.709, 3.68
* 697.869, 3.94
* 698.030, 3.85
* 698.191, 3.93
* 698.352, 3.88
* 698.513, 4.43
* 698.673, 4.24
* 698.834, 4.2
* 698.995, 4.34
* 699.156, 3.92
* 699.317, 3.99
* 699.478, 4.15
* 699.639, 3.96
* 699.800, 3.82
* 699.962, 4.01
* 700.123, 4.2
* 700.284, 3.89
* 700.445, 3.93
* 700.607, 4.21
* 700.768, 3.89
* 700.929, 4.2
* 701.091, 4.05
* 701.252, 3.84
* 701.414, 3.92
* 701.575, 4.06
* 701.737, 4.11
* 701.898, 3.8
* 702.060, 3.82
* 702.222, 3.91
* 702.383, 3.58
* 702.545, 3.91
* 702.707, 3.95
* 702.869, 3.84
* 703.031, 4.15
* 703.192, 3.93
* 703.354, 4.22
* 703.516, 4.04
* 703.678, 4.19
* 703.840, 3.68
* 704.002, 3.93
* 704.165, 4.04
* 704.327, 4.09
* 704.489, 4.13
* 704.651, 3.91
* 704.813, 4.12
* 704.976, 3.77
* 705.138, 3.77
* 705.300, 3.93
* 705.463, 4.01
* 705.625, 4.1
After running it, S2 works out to 3.8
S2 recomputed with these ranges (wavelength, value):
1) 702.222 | 3.91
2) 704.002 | 3.93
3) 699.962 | 4.01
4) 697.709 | 3.68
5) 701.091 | 4.05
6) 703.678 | 4.19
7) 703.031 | 4.15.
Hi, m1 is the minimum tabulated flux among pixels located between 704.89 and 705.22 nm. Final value 3.77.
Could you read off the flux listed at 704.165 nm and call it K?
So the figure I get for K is 4.04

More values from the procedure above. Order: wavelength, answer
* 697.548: 4.08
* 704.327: 4.09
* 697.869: 3.94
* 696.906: 4.12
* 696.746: 3.85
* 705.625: 4.1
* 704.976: 3.77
